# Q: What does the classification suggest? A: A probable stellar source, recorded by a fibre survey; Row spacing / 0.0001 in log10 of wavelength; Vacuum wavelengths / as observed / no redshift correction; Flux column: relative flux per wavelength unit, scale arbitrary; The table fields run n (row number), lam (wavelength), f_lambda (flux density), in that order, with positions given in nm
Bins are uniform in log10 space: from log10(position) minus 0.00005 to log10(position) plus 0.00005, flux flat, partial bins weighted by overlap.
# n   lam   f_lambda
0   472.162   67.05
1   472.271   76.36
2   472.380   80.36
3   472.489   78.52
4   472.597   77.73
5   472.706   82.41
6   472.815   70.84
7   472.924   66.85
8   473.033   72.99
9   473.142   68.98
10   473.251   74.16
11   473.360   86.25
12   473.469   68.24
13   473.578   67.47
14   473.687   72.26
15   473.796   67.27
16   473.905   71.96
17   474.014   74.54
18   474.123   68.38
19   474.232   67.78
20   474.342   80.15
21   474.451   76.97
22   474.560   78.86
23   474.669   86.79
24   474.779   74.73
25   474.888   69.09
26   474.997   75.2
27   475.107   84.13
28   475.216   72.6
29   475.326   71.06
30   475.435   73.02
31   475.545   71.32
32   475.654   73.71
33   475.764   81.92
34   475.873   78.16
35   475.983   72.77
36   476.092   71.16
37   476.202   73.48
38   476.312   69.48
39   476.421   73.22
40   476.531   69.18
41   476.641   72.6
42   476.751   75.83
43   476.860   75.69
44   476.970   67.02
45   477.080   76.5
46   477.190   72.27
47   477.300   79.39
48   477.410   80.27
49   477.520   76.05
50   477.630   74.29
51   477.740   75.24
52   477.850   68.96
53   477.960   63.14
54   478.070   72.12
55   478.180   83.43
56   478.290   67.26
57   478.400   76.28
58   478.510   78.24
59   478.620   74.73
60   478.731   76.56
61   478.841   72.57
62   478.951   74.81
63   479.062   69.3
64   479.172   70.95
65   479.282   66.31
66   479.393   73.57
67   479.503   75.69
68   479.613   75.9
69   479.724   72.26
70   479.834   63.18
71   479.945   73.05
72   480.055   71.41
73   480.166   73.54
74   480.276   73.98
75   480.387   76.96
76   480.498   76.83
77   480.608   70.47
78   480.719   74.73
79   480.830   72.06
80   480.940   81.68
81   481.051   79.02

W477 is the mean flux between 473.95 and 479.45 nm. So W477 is 74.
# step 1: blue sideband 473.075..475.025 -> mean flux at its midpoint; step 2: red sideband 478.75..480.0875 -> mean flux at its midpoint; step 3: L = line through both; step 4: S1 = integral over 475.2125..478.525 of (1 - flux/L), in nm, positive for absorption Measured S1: -0.04 nm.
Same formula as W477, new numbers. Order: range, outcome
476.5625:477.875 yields 74.5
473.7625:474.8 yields 74.9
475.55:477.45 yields 74.2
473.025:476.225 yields 74.2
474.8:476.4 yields 74.1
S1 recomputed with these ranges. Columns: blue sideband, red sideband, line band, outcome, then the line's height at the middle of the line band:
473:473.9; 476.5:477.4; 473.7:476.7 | -0.039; 73.1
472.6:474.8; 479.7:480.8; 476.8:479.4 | -0.017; 73.1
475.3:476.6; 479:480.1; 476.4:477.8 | -0.036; 72.6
